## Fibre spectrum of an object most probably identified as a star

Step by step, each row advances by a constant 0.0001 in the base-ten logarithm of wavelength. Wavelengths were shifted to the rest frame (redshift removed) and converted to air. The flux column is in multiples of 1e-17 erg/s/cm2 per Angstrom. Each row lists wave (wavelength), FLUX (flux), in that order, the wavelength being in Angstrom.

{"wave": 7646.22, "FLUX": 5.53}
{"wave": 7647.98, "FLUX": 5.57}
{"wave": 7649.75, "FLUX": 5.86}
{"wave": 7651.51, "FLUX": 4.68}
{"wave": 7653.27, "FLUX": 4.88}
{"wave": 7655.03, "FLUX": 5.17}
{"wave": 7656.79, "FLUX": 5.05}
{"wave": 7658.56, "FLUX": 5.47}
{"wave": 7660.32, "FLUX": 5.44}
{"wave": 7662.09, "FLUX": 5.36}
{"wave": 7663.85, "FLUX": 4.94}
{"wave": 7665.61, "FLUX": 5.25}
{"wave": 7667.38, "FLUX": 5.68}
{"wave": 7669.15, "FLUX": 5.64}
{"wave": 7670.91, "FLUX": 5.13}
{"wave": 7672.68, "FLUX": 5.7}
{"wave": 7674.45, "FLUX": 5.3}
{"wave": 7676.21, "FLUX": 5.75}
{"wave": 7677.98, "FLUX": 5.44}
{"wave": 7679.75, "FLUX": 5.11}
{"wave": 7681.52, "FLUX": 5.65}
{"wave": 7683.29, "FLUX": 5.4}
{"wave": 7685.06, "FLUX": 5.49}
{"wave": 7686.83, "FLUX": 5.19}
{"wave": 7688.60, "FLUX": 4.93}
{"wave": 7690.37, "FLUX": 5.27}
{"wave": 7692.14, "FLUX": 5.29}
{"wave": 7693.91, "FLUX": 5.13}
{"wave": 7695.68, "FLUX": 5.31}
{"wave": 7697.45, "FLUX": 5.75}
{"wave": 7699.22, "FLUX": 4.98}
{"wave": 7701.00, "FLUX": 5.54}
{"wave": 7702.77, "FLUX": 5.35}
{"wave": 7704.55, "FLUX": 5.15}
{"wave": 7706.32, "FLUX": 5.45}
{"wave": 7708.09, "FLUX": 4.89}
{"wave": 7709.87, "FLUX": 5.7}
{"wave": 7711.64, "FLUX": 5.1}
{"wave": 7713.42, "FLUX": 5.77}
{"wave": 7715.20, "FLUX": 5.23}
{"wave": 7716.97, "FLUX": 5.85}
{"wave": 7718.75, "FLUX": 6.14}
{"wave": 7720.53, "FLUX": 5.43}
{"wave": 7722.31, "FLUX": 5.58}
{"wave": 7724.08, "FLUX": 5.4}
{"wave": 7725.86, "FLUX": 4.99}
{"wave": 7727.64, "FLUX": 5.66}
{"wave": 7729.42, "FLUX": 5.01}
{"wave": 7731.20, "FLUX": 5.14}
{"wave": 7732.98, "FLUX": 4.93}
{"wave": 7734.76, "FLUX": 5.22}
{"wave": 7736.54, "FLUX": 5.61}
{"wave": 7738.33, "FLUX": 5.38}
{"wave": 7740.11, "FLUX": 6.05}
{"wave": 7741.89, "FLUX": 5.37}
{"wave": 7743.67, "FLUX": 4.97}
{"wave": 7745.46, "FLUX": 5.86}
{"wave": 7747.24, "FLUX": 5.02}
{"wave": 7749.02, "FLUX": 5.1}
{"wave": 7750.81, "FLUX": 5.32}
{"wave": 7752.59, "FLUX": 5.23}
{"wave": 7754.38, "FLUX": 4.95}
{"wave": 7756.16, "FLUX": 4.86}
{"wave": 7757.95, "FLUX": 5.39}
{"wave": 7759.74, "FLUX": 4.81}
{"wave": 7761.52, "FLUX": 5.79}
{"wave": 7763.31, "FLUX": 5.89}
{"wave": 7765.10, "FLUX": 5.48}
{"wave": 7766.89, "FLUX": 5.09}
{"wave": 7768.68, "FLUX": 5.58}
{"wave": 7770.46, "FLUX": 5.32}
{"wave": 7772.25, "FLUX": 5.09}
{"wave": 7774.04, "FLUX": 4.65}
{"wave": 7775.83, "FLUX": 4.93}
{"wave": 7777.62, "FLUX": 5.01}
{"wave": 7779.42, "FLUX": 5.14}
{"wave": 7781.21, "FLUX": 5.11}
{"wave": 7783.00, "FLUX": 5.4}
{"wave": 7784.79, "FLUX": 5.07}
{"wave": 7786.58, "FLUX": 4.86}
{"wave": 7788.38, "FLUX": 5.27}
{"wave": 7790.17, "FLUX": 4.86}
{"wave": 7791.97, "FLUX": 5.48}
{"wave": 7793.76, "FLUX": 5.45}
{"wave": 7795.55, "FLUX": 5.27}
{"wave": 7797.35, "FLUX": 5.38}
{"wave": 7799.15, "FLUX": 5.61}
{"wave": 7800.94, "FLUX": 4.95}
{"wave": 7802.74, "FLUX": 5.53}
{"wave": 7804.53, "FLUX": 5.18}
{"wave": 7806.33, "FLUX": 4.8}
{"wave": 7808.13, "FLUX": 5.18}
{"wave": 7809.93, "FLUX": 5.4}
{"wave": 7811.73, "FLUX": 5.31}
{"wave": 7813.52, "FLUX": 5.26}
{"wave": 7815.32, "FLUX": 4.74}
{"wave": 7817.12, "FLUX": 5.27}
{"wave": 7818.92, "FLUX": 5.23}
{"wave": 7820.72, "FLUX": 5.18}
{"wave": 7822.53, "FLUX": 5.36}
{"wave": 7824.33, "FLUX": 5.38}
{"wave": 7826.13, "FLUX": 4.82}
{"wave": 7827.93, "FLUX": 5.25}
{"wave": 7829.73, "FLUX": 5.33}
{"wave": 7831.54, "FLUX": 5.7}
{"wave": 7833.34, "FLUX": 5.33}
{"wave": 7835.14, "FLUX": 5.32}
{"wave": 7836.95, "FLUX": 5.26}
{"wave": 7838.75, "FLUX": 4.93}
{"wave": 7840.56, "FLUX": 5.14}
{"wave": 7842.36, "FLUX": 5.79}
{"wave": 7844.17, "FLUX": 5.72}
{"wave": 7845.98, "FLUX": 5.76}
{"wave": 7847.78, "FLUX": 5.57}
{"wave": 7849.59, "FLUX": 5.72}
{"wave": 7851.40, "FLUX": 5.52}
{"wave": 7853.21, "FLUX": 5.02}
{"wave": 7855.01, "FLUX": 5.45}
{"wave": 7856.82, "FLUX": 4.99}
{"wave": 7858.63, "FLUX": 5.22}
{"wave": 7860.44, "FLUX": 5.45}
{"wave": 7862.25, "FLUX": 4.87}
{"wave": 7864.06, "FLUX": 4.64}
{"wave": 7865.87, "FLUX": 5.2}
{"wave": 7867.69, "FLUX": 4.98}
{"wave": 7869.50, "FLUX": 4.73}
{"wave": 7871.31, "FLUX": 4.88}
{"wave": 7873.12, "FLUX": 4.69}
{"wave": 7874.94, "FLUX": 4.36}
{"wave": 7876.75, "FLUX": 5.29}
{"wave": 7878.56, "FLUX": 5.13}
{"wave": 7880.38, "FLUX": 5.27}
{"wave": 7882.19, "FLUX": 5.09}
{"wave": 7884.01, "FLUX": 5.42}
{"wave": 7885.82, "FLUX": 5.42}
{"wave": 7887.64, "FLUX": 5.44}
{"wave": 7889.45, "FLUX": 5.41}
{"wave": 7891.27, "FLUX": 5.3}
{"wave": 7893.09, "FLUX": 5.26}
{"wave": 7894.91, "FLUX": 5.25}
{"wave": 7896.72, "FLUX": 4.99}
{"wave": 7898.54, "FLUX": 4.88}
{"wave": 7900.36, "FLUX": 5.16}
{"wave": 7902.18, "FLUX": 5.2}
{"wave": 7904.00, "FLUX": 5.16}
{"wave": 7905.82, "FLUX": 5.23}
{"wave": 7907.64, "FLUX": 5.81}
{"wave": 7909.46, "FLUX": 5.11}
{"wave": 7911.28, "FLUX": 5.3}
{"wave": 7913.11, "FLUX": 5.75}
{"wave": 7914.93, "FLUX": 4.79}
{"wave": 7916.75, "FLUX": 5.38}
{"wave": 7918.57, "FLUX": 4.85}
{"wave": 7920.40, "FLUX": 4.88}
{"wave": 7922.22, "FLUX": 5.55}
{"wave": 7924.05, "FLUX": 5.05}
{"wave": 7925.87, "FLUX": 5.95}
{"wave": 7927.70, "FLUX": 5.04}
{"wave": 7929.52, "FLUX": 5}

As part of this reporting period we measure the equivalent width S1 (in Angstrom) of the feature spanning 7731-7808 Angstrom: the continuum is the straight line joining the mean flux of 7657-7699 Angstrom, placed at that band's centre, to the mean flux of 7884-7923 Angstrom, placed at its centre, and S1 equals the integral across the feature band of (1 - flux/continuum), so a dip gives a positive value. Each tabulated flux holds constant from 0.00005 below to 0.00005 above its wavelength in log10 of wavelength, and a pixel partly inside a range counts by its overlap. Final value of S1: 1.1 Angstrom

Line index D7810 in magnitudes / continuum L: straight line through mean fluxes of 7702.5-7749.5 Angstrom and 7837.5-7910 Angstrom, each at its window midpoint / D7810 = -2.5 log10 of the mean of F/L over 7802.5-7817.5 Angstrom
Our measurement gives 0.02 mag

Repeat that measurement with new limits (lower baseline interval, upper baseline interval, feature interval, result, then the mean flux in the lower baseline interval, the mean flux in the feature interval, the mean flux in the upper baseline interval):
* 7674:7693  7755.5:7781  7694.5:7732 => -0.02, 5.35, 5.4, 5.22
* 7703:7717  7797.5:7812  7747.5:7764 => 0.01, 5.36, 5.24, 5.25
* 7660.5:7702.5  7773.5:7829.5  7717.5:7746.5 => -0.03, 5.36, 5.42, 5.18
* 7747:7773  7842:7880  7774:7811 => 0.01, 5.27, 5.18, 5.18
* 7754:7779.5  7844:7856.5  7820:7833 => 0.03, 5.2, 5.29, 5.5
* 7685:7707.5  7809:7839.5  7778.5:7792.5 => 0.02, 5.28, 5.14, 5.24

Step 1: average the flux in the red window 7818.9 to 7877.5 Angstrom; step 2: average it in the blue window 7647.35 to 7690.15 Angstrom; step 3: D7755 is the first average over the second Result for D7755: 0.98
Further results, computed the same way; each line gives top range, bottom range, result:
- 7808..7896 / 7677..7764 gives 0.98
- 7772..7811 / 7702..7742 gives 0.95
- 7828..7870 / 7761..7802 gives 1.01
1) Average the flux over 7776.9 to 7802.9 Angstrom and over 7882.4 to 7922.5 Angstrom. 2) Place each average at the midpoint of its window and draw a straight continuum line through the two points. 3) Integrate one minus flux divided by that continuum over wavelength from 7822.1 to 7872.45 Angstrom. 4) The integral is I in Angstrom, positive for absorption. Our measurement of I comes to -0.3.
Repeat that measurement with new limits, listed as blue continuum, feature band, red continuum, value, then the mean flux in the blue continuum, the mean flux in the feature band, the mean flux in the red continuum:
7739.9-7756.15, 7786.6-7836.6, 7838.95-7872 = 0.1 Angstrom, 5.27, 5.25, 5.25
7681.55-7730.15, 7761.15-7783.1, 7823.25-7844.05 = 0.4 Angstrom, 5.38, 5.25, 5.31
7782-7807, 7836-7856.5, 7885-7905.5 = -0.8 Angstrom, 5.23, 5.43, 5.22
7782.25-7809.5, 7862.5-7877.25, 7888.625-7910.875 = 1.1 Angstrom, 5.22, 4.83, 5.23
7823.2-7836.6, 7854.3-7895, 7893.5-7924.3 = 1.0 Angstrom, 5.3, 5.11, 5.2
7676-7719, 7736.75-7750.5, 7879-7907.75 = -0.1 Angstrom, 5.38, 5.4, 5.25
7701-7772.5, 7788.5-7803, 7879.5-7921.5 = 0.0 Angstrom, 5.36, 5.3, 5.23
